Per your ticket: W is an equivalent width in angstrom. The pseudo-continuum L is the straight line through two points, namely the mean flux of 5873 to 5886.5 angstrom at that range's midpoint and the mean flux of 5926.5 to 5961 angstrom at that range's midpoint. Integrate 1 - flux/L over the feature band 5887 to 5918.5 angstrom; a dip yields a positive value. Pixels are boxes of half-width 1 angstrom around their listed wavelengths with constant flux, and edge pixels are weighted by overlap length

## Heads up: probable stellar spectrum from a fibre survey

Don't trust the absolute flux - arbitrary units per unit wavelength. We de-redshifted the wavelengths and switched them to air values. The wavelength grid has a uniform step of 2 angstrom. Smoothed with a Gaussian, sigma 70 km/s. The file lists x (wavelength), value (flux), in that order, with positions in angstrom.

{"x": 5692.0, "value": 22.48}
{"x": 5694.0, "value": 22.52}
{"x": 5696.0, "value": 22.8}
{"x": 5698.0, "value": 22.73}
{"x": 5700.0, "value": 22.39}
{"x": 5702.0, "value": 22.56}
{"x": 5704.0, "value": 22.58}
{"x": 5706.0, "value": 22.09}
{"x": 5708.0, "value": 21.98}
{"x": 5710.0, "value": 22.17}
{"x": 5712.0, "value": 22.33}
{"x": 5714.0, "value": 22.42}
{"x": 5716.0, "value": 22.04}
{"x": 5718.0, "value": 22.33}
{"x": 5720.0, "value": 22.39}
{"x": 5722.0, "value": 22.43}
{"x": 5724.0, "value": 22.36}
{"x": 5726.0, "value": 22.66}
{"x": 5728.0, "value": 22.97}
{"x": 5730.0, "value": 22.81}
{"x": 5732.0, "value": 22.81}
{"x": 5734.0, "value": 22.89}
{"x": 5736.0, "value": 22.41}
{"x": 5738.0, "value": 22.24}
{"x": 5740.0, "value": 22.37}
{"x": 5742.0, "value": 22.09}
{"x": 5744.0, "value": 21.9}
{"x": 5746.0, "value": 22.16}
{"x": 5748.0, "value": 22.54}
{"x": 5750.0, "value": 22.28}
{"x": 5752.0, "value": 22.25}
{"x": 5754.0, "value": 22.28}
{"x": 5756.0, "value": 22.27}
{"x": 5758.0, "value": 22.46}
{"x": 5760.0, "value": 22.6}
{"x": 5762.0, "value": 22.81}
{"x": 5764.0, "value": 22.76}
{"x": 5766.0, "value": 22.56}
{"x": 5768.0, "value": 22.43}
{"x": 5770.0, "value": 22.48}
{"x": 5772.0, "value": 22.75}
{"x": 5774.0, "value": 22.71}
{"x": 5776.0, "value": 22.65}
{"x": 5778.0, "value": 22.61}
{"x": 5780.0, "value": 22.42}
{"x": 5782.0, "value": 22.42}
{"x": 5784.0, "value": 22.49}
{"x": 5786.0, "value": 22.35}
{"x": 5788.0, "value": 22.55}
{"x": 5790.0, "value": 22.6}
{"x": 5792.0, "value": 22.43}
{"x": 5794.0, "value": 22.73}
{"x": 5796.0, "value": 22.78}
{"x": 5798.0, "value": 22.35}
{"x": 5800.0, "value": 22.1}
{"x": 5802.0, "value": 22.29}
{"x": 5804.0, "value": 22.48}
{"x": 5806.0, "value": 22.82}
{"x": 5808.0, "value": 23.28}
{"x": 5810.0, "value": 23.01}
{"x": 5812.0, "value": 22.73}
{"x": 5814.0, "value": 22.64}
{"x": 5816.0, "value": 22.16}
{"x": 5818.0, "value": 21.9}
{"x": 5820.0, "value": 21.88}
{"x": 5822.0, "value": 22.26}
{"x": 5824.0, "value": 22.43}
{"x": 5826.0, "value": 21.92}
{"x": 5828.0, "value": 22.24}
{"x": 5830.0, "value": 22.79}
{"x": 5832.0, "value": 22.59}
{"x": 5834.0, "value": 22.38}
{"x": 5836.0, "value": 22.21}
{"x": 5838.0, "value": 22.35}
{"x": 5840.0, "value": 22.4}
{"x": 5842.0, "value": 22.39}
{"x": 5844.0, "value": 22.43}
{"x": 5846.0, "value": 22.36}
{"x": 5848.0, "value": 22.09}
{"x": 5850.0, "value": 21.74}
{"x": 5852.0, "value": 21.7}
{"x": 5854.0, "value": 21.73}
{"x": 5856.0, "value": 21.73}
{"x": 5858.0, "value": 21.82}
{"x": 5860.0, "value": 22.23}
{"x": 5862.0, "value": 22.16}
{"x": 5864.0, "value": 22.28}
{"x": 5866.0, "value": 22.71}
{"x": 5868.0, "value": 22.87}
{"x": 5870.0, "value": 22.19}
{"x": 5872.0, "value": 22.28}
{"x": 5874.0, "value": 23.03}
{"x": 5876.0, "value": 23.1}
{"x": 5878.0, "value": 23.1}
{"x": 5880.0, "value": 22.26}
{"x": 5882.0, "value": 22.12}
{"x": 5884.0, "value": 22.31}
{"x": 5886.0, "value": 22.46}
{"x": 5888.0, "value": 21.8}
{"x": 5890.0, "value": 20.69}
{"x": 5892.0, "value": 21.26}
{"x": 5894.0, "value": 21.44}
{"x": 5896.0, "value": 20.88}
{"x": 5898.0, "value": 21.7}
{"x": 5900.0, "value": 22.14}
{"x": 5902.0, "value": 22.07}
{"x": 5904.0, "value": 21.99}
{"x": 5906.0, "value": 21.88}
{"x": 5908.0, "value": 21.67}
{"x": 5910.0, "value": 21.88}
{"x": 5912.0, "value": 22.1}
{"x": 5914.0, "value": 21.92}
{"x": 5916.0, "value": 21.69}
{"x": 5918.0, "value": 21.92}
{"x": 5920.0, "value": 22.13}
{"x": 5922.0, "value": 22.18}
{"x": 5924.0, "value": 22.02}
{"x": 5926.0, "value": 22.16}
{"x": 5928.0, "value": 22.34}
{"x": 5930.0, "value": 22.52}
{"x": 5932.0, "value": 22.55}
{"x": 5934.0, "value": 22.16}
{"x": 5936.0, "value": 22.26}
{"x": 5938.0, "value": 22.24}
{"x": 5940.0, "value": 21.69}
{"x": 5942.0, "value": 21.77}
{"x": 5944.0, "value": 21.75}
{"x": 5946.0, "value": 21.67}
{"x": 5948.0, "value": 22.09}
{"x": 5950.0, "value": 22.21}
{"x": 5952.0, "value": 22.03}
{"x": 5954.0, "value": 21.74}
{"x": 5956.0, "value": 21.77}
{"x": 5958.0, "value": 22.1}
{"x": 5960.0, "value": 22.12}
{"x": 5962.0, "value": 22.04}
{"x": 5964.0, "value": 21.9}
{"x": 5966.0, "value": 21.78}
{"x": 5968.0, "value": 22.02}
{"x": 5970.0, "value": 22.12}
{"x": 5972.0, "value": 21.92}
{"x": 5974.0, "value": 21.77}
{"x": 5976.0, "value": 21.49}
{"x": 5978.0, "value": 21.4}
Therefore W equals 1.04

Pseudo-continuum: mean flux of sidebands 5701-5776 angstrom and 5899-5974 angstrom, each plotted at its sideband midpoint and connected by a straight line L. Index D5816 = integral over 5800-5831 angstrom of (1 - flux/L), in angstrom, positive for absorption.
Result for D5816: -0.2 angstrom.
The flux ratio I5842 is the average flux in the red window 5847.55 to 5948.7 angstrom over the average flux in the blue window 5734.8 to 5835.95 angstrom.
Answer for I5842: 1.0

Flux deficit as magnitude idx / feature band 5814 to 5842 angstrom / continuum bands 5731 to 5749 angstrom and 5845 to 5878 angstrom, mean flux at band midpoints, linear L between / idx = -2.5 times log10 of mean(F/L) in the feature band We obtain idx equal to 0.00 mag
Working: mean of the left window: 22.4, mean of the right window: 22.3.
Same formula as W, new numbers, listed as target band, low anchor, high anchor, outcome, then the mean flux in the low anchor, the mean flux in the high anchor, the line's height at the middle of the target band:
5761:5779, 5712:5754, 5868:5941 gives -0.2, 22.4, 22.1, 22.3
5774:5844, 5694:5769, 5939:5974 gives -0.6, 22.4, 21.9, 22.3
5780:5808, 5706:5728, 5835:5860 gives -0.4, 22.3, 22.1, 22.2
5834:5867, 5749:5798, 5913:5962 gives 0.2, 22.5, 22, 22.3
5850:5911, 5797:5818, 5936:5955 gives 0.5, 22.6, 21.9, 22.2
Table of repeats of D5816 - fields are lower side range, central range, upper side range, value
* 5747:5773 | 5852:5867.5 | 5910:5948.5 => 0.1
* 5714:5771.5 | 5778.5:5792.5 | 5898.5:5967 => -0.1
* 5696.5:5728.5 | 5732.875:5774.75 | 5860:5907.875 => -0.2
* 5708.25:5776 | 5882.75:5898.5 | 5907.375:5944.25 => 0.4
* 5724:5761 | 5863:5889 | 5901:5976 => -0.4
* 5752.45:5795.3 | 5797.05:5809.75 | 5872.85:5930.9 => -0.1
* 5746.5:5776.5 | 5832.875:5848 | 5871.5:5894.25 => 0.0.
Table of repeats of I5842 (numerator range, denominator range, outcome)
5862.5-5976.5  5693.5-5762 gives 0.98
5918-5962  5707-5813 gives 0.98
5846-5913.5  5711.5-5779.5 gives 0.98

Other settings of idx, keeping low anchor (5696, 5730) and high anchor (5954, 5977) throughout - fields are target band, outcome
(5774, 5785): -0.01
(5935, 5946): 0.00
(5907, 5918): 0.01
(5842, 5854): 0.00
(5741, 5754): 0.01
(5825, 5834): -0.01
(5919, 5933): -0.01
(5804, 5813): -0.03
